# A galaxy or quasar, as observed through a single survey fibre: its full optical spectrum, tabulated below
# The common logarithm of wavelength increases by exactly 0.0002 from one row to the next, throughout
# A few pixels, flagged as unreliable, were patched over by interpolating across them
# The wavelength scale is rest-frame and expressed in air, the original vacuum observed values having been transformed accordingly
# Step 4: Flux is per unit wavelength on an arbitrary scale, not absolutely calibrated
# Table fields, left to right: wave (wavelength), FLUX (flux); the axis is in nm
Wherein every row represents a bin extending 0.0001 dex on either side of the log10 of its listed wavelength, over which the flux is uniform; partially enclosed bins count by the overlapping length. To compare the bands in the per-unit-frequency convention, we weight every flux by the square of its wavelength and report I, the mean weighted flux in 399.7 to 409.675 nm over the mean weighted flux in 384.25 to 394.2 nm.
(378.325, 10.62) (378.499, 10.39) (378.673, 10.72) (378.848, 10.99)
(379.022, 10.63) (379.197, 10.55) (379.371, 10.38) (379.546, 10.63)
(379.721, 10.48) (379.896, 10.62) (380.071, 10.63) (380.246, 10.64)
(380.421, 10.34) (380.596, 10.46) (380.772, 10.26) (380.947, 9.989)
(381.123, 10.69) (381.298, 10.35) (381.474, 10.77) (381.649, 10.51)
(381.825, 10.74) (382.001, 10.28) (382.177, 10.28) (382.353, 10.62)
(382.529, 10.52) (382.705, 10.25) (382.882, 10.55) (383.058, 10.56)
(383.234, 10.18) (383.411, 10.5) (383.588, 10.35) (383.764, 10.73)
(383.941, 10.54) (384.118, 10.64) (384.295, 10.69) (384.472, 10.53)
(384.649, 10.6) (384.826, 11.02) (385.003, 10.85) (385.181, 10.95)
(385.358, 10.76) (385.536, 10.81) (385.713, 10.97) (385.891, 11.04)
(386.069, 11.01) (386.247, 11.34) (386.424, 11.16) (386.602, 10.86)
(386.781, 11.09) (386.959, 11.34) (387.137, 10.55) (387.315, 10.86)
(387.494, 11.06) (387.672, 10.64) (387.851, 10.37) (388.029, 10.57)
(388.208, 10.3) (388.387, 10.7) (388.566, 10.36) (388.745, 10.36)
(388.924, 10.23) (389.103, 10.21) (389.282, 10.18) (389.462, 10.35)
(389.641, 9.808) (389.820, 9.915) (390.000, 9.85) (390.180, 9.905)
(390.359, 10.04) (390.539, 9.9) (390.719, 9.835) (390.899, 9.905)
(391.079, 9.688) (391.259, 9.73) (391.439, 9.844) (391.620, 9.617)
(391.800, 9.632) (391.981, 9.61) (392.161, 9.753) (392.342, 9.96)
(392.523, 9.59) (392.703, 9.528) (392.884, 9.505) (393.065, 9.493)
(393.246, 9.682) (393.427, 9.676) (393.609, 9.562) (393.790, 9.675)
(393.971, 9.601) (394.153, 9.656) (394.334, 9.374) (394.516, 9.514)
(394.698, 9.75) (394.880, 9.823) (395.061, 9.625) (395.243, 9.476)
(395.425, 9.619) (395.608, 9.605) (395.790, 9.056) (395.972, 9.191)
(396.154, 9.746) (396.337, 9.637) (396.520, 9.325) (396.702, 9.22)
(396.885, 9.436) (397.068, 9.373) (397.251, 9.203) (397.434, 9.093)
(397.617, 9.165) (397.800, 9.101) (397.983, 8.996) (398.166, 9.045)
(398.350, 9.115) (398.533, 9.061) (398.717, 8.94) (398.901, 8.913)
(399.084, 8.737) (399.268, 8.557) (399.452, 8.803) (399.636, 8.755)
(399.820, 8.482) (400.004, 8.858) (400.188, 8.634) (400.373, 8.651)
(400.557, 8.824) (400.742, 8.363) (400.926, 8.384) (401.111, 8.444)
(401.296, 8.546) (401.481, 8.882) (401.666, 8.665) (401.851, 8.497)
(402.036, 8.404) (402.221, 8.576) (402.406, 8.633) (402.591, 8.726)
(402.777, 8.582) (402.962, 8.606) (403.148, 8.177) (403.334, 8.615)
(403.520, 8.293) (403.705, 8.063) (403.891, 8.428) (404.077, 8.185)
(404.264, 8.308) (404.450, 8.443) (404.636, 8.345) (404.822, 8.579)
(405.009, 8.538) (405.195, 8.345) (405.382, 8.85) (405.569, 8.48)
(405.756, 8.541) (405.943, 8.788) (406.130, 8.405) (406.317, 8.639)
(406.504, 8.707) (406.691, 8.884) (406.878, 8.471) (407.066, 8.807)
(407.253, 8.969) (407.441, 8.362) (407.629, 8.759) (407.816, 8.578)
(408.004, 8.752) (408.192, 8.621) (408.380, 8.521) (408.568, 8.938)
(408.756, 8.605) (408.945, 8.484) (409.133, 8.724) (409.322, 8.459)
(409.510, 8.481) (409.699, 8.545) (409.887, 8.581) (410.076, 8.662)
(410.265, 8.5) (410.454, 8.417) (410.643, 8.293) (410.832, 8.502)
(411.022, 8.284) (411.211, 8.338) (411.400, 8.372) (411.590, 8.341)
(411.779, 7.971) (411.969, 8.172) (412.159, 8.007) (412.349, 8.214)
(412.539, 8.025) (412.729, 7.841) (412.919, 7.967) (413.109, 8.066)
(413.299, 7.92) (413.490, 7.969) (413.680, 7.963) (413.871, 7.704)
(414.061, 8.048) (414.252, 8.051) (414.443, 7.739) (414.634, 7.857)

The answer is 0.90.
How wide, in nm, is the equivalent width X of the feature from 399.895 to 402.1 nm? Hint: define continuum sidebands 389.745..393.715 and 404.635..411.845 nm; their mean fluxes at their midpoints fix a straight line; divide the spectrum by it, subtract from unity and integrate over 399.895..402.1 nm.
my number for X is 0.12 nm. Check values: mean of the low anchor 9.73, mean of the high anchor 8.55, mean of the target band 8.6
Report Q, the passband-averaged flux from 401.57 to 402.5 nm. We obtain 8.56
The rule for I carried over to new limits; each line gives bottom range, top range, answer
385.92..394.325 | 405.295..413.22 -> 0.92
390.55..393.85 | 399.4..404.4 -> 0.92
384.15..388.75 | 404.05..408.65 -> 0.88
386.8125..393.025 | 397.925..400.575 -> 0.92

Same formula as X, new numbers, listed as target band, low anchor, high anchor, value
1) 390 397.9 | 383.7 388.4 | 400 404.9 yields 0.098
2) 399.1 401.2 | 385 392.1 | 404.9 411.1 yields 0.158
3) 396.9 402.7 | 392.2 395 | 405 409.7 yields 0.243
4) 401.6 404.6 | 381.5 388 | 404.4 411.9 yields 0.189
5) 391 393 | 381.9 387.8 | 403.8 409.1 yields 0.069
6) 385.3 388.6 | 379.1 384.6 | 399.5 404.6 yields -0.279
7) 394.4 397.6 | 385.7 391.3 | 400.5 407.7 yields 0.027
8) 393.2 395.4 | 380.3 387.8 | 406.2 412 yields 0.041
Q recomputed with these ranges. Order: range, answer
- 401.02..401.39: 8.49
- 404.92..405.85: 8.55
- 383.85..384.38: 10.6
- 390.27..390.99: 9.92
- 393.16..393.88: 9.64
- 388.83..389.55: 10.2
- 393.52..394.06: 9.63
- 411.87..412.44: 8.12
